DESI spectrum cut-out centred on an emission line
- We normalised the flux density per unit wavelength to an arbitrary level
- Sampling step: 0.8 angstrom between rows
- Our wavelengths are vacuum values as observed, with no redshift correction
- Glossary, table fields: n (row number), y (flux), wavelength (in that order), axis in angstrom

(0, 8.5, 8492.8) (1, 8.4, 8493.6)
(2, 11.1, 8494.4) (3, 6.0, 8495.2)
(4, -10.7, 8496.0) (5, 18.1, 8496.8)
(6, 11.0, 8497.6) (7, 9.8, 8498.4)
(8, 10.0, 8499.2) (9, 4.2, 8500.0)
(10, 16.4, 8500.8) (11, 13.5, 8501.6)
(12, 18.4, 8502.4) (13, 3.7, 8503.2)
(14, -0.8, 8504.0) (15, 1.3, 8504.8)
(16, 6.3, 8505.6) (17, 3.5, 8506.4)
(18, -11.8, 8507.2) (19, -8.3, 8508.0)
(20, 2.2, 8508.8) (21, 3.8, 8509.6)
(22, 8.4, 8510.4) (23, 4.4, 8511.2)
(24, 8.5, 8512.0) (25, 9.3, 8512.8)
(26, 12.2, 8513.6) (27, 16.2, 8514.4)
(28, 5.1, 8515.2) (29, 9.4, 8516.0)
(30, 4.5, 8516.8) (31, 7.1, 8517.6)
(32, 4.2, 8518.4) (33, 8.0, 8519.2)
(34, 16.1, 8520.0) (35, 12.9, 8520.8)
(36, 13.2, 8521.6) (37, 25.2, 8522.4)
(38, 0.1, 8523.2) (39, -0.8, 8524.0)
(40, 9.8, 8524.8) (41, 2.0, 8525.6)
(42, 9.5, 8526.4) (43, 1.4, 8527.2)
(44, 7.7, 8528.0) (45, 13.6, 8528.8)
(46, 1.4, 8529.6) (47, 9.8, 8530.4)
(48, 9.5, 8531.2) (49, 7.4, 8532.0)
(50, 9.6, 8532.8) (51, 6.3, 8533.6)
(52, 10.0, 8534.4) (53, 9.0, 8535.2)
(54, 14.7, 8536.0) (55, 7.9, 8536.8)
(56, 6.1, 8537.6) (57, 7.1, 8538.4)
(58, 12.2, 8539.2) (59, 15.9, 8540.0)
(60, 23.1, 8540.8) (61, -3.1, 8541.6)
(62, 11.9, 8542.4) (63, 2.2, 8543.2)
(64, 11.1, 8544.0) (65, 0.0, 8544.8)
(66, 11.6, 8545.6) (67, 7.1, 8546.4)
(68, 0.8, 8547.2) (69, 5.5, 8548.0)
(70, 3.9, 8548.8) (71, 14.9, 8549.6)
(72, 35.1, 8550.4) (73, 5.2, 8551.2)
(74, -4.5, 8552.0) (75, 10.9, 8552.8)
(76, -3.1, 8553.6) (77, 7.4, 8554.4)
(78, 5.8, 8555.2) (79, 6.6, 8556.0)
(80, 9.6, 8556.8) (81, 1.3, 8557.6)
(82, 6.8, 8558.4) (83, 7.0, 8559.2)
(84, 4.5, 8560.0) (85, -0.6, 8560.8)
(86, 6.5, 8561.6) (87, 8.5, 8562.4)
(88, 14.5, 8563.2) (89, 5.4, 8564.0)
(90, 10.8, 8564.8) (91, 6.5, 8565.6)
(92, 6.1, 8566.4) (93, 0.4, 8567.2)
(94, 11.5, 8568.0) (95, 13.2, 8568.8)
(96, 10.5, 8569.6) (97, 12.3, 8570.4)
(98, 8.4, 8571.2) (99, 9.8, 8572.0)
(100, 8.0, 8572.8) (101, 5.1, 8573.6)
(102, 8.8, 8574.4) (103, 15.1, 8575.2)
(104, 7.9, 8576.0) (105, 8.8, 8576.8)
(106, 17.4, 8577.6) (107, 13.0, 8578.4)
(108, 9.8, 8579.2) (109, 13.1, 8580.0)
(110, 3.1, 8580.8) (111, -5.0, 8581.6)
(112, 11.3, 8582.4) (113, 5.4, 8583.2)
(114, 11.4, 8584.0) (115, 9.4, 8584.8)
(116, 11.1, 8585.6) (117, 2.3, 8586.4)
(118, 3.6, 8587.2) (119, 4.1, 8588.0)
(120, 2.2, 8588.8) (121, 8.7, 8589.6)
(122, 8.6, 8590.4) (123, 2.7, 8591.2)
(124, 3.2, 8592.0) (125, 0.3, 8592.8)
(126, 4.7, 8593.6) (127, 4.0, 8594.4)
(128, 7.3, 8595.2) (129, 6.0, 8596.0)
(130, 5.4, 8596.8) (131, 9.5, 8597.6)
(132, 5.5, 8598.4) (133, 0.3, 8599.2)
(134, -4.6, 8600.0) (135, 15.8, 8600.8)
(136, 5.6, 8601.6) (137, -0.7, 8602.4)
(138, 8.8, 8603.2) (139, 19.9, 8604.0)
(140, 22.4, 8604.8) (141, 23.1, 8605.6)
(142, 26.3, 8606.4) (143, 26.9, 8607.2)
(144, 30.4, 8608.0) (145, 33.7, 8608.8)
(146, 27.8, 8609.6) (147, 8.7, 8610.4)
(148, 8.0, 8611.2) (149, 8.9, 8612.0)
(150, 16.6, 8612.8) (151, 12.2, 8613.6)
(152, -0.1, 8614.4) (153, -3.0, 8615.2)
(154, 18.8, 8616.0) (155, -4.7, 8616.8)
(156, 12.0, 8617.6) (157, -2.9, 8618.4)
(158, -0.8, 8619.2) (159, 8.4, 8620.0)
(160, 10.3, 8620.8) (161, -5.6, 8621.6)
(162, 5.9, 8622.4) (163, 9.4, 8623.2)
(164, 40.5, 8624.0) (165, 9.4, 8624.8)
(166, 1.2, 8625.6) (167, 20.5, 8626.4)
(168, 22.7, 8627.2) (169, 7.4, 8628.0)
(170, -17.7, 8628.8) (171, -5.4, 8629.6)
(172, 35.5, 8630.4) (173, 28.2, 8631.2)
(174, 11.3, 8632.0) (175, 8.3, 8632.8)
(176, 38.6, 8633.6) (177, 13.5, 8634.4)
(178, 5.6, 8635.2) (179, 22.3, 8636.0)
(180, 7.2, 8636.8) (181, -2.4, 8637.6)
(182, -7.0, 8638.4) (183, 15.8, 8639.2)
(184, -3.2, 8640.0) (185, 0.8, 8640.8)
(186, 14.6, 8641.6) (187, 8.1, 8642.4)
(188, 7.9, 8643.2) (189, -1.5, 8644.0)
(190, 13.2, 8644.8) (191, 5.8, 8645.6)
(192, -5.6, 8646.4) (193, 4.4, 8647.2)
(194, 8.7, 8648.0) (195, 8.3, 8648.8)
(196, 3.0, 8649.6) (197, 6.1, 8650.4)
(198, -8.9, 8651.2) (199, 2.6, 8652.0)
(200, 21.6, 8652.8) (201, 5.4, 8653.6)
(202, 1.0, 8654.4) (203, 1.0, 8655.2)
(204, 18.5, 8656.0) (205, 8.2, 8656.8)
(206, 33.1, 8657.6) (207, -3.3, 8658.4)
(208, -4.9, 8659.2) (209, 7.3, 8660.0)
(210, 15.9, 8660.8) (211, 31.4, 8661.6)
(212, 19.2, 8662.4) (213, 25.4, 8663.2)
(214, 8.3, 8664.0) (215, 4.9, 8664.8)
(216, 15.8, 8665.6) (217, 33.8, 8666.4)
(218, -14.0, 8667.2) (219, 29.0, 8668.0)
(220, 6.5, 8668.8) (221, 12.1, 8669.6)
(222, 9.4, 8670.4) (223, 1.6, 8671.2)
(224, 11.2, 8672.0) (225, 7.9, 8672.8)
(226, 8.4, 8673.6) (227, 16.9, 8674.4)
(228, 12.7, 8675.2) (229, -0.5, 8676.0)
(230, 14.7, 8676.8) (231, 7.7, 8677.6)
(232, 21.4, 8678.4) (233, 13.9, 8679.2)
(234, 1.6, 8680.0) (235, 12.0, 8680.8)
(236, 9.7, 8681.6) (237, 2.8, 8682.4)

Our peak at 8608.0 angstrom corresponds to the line Hbeta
